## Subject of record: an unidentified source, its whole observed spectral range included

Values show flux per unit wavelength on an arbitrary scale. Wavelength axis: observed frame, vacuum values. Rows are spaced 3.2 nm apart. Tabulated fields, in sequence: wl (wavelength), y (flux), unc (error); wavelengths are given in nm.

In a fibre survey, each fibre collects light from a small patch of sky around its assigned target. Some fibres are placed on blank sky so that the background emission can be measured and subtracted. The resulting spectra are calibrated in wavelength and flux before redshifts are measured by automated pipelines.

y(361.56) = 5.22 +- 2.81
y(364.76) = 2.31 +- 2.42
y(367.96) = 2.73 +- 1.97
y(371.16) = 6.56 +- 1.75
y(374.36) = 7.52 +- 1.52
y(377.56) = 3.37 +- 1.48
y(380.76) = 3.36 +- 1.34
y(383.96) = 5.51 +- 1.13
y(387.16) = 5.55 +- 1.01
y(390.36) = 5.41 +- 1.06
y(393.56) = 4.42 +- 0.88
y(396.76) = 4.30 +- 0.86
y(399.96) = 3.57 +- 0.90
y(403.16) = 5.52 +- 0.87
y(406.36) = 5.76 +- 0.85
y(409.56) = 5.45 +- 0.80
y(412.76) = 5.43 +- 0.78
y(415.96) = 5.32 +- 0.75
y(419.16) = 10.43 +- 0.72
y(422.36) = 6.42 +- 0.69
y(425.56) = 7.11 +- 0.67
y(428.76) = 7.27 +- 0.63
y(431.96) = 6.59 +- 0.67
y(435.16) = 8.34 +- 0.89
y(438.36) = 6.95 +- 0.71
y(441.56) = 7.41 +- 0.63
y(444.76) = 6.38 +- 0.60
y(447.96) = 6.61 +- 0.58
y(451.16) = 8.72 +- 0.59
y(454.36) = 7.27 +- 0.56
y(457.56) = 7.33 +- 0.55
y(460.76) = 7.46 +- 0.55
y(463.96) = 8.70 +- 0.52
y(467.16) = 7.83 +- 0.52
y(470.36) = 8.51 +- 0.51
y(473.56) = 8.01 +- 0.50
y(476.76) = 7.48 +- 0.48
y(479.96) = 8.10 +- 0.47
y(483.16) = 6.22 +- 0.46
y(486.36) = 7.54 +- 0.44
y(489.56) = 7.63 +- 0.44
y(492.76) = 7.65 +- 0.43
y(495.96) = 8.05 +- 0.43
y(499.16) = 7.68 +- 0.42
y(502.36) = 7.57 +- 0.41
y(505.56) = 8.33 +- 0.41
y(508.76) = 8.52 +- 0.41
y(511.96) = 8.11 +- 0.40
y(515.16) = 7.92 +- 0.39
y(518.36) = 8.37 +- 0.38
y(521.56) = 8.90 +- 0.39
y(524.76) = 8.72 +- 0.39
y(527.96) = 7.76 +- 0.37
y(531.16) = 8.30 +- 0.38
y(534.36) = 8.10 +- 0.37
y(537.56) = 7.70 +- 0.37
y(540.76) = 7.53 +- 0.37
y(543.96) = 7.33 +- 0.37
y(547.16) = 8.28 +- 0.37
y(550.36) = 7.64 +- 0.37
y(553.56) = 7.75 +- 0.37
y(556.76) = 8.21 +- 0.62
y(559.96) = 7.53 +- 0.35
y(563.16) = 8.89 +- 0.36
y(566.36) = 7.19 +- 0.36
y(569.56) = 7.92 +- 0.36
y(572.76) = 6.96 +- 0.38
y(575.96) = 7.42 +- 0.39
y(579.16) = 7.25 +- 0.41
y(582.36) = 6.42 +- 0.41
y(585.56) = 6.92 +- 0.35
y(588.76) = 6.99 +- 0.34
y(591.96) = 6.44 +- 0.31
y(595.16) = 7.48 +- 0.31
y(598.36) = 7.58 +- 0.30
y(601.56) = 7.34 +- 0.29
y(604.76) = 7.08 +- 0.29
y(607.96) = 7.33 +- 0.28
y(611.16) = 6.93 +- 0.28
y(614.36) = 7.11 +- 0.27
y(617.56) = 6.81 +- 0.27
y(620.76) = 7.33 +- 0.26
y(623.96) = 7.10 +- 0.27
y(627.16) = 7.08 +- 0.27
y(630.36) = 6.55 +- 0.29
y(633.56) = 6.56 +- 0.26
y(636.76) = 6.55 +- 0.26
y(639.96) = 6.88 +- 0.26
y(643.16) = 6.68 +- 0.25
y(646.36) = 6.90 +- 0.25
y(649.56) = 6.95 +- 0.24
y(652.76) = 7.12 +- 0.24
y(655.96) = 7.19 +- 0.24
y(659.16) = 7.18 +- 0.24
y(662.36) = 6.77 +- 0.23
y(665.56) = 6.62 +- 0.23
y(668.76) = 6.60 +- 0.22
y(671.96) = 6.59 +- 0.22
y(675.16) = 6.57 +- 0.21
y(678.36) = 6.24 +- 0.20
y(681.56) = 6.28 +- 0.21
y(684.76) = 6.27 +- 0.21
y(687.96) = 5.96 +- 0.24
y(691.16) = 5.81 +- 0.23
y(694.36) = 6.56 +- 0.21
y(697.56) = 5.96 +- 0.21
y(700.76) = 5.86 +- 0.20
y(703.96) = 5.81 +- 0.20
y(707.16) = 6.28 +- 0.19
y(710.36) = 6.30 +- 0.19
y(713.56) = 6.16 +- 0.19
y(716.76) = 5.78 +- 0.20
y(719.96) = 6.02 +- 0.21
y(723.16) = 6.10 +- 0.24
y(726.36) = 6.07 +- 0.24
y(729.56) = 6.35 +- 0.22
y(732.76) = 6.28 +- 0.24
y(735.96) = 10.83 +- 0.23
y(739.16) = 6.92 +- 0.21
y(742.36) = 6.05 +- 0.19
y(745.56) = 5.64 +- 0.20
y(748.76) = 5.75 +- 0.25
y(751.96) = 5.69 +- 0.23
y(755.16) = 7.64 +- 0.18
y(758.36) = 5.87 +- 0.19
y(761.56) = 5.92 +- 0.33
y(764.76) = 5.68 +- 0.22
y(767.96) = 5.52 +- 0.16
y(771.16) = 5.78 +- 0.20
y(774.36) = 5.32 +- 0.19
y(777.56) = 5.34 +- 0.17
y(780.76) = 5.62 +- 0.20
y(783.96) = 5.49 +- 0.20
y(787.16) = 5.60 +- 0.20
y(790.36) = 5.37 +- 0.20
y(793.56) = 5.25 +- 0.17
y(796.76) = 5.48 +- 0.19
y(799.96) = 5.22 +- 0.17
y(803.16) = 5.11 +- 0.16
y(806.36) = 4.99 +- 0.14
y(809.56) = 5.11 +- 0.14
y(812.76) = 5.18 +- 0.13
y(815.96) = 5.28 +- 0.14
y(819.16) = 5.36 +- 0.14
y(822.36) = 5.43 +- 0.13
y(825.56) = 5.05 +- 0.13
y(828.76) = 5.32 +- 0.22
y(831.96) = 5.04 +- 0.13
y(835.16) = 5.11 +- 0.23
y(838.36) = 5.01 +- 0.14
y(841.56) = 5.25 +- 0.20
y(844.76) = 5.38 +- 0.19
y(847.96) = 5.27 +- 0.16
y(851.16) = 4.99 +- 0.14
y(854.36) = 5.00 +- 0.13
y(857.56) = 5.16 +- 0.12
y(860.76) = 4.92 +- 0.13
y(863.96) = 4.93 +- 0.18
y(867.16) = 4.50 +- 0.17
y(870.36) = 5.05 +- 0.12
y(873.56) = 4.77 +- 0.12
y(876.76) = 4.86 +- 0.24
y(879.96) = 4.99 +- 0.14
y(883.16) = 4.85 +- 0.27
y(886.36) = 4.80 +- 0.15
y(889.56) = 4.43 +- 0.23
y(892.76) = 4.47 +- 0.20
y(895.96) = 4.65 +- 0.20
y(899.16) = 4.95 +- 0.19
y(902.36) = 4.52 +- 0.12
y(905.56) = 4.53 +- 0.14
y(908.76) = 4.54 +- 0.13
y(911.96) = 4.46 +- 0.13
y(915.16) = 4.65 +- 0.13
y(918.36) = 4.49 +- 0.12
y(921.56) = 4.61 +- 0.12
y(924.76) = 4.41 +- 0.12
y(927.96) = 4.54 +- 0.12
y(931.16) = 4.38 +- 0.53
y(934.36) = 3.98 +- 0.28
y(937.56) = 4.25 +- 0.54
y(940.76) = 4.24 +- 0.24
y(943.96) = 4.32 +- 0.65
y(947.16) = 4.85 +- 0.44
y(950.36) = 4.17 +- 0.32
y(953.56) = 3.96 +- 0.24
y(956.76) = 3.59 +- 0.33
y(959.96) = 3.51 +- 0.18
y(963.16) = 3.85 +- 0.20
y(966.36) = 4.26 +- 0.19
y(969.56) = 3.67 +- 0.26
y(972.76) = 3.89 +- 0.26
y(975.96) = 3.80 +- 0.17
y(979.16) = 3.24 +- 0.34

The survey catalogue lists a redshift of 0.123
